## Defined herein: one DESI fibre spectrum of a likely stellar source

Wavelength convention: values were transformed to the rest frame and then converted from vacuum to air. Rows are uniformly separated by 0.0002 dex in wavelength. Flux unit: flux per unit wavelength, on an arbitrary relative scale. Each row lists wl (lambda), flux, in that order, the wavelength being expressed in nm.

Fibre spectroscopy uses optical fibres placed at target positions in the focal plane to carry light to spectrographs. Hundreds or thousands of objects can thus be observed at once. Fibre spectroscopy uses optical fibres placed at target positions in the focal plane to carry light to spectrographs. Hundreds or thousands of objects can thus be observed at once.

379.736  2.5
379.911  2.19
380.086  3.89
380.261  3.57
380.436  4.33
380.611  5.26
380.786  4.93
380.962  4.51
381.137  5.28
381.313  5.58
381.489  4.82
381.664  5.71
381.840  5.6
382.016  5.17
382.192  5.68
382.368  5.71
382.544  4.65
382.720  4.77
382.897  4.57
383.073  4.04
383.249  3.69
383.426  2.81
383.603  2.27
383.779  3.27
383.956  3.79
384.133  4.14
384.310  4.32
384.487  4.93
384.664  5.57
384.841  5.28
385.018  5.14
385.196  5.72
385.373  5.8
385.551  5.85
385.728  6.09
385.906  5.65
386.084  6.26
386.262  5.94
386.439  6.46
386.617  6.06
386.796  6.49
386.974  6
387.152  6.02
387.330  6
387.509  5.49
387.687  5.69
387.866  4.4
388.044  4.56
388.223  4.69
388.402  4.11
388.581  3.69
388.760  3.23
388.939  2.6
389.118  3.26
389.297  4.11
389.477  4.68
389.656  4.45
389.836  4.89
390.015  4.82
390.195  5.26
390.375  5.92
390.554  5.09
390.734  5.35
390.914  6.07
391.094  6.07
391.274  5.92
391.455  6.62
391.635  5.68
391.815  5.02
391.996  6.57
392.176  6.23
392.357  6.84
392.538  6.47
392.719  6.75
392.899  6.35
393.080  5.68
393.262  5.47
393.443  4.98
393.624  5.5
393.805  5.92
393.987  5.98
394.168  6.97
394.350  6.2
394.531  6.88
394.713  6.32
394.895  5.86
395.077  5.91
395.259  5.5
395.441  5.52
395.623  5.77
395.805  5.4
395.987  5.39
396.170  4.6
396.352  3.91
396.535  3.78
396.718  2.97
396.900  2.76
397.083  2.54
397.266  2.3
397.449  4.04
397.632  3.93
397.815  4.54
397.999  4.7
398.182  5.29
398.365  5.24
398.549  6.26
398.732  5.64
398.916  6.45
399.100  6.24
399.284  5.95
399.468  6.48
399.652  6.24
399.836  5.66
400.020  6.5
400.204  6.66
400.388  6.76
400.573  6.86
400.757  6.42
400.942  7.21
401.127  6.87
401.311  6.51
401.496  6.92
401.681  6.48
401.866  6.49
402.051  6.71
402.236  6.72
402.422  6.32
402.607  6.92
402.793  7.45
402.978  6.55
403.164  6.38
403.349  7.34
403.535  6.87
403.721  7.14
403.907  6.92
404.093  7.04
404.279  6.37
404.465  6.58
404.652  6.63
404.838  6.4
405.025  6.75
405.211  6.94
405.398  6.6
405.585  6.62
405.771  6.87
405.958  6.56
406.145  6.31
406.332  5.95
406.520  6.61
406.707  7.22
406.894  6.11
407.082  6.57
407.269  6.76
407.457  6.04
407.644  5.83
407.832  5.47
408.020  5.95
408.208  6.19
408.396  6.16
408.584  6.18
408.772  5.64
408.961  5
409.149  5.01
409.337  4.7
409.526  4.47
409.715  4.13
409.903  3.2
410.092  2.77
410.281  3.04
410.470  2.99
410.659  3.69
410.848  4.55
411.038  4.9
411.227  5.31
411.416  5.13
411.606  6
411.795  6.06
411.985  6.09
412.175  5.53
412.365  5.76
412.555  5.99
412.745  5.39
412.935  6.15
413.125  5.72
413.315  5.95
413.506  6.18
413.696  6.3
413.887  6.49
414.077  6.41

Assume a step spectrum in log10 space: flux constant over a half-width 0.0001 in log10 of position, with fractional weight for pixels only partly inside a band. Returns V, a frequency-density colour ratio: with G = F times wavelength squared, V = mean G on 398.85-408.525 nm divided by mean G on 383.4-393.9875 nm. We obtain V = 1.34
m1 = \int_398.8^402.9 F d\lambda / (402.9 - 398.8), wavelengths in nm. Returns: 6.58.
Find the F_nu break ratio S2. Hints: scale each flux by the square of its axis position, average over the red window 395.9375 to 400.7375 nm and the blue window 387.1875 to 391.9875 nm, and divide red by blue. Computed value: 1.1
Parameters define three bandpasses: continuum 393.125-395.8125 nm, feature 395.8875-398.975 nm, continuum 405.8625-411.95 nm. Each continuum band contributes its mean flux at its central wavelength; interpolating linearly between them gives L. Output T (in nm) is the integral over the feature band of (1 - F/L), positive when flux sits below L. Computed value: 0.76 nm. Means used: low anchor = 5.89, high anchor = 5.33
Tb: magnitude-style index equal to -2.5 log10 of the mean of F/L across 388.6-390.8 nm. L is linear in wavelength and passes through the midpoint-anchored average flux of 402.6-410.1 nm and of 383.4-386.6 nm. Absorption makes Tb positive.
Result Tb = 0.19 mag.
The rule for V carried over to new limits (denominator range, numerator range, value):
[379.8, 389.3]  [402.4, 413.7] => 1.37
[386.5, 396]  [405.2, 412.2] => 1.09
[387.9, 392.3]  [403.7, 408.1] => 1.42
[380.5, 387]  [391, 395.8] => 1.25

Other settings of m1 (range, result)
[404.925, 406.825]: 6.64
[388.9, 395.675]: 5.64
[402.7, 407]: 6.7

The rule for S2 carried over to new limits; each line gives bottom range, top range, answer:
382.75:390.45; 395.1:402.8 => 1.23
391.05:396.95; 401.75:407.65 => 1.24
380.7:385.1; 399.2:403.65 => 1.57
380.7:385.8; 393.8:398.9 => 1.11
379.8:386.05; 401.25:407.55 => 1.58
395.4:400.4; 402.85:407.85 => 1.36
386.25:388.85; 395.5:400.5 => 1.02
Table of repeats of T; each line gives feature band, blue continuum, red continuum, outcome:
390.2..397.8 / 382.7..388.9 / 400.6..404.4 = 0.54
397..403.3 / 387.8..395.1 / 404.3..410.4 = -0.39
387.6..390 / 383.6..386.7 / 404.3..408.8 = 0.54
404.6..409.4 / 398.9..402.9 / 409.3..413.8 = -0.43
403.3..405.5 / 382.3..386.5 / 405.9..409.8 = -0.42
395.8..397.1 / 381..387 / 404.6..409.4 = 0.41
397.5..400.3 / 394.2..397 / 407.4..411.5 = -0.35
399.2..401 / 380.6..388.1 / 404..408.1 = -0.11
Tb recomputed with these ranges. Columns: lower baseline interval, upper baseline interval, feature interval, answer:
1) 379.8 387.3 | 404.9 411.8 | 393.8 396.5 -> -0.10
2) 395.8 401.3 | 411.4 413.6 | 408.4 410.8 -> 0.31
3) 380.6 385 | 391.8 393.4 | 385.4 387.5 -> -0.16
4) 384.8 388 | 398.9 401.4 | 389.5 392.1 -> 0.09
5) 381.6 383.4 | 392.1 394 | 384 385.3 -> 0.03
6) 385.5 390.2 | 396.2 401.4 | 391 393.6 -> -0.17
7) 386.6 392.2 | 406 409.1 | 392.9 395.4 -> -0.11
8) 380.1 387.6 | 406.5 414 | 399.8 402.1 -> -0.25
